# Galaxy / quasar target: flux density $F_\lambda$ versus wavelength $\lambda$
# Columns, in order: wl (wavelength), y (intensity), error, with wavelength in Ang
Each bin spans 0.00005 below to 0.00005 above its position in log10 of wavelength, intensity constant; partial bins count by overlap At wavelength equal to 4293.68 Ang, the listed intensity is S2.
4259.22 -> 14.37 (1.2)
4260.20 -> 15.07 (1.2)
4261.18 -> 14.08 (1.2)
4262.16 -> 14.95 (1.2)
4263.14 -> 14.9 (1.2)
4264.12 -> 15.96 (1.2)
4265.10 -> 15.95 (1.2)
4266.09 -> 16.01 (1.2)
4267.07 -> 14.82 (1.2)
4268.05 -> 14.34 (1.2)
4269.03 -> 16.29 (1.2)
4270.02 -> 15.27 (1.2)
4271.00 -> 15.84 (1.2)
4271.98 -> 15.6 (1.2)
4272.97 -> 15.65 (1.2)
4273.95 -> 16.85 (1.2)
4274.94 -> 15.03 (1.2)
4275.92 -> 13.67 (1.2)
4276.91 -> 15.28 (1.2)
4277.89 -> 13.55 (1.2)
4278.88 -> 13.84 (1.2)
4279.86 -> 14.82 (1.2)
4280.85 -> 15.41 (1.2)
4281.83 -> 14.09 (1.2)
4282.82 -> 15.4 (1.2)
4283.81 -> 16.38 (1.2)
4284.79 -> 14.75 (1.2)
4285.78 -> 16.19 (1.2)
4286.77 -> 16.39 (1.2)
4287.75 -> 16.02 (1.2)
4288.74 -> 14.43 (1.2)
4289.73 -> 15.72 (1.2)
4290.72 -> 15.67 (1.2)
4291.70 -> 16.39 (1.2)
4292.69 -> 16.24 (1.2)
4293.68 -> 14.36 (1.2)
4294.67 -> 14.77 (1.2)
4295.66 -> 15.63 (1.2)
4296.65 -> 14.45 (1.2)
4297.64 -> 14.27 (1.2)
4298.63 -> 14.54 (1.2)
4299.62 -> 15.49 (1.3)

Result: 14.36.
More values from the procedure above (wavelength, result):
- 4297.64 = 14.27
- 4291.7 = 16.39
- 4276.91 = 15.28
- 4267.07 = 14.82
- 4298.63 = 14.54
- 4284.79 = 14.75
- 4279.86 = 14.82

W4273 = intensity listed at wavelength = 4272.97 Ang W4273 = 15.65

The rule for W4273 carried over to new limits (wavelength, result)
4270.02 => 15.27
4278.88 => 13.84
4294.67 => 14.77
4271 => 15.84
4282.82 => 15.4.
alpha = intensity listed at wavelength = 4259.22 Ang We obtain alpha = 14.37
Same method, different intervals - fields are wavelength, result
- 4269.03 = 16.29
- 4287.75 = 16.02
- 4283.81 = 16.38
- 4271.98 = 15.6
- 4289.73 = 15.72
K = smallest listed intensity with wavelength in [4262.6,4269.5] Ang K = 14.34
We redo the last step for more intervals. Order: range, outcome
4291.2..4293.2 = 16.24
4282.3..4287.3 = 14.75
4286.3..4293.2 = 14.43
